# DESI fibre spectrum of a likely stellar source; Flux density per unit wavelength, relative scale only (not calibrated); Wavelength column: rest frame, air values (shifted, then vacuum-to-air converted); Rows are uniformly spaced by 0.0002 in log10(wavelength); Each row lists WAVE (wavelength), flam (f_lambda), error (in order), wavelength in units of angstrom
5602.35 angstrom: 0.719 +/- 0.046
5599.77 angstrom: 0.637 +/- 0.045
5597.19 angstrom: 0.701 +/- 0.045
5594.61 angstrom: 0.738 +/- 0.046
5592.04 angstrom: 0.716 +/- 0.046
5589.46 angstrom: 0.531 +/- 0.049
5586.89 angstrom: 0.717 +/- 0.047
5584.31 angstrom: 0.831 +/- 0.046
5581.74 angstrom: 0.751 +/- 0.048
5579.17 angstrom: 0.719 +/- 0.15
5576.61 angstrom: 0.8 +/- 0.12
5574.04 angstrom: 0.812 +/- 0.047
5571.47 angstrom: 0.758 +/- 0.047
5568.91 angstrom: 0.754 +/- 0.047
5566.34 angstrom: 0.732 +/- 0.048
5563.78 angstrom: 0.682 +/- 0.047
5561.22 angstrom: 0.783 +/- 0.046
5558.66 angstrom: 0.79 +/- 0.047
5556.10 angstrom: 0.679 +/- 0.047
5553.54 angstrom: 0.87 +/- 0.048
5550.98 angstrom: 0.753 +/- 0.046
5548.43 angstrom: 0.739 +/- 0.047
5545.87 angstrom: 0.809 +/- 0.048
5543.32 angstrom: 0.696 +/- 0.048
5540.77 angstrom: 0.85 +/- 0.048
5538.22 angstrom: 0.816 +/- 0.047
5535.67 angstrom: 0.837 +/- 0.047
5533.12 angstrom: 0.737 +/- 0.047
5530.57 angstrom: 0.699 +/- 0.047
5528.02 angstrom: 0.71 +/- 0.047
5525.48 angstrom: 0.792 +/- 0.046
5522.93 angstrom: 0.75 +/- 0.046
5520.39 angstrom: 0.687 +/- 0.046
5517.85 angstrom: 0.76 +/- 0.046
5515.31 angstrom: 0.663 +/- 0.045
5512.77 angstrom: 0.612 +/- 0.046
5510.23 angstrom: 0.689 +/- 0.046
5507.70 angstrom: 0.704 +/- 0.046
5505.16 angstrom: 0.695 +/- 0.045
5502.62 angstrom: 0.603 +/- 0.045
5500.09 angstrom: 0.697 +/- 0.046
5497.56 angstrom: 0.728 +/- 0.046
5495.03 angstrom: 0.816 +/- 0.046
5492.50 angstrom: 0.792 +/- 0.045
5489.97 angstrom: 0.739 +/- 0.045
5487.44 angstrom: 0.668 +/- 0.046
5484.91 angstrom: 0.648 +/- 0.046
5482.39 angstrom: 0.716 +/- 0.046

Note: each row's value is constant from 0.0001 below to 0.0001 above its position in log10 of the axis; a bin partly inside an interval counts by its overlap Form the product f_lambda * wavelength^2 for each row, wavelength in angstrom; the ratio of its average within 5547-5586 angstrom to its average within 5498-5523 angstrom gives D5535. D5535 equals 1.14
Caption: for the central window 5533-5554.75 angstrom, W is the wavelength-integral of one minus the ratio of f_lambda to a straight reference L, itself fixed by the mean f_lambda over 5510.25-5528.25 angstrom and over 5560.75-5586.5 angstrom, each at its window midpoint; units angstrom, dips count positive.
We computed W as -1.79 angstrom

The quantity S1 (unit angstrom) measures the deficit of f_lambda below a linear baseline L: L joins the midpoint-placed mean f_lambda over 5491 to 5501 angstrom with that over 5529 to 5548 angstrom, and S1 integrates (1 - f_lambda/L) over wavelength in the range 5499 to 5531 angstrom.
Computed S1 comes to 2.9 angstrom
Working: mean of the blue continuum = 0.76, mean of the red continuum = 0.775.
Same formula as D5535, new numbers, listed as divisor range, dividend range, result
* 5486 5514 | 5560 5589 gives 1.10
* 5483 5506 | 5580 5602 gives 1.03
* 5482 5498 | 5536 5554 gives 1.10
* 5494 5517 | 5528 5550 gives 1.13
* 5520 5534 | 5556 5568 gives 1.02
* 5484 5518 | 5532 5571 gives 1.12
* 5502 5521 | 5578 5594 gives 1.08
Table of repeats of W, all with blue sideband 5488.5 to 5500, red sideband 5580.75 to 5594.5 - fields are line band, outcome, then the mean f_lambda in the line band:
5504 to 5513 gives 0.8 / 0.682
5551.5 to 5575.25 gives -1.3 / 0.762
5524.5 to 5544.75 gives -0.8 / 0.767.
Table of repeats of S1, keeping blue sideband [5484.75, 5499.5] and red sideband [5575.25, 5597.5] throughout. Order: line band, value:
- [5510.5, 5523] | 0.8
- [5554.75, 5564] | -0.2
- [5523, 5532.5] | -0.1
